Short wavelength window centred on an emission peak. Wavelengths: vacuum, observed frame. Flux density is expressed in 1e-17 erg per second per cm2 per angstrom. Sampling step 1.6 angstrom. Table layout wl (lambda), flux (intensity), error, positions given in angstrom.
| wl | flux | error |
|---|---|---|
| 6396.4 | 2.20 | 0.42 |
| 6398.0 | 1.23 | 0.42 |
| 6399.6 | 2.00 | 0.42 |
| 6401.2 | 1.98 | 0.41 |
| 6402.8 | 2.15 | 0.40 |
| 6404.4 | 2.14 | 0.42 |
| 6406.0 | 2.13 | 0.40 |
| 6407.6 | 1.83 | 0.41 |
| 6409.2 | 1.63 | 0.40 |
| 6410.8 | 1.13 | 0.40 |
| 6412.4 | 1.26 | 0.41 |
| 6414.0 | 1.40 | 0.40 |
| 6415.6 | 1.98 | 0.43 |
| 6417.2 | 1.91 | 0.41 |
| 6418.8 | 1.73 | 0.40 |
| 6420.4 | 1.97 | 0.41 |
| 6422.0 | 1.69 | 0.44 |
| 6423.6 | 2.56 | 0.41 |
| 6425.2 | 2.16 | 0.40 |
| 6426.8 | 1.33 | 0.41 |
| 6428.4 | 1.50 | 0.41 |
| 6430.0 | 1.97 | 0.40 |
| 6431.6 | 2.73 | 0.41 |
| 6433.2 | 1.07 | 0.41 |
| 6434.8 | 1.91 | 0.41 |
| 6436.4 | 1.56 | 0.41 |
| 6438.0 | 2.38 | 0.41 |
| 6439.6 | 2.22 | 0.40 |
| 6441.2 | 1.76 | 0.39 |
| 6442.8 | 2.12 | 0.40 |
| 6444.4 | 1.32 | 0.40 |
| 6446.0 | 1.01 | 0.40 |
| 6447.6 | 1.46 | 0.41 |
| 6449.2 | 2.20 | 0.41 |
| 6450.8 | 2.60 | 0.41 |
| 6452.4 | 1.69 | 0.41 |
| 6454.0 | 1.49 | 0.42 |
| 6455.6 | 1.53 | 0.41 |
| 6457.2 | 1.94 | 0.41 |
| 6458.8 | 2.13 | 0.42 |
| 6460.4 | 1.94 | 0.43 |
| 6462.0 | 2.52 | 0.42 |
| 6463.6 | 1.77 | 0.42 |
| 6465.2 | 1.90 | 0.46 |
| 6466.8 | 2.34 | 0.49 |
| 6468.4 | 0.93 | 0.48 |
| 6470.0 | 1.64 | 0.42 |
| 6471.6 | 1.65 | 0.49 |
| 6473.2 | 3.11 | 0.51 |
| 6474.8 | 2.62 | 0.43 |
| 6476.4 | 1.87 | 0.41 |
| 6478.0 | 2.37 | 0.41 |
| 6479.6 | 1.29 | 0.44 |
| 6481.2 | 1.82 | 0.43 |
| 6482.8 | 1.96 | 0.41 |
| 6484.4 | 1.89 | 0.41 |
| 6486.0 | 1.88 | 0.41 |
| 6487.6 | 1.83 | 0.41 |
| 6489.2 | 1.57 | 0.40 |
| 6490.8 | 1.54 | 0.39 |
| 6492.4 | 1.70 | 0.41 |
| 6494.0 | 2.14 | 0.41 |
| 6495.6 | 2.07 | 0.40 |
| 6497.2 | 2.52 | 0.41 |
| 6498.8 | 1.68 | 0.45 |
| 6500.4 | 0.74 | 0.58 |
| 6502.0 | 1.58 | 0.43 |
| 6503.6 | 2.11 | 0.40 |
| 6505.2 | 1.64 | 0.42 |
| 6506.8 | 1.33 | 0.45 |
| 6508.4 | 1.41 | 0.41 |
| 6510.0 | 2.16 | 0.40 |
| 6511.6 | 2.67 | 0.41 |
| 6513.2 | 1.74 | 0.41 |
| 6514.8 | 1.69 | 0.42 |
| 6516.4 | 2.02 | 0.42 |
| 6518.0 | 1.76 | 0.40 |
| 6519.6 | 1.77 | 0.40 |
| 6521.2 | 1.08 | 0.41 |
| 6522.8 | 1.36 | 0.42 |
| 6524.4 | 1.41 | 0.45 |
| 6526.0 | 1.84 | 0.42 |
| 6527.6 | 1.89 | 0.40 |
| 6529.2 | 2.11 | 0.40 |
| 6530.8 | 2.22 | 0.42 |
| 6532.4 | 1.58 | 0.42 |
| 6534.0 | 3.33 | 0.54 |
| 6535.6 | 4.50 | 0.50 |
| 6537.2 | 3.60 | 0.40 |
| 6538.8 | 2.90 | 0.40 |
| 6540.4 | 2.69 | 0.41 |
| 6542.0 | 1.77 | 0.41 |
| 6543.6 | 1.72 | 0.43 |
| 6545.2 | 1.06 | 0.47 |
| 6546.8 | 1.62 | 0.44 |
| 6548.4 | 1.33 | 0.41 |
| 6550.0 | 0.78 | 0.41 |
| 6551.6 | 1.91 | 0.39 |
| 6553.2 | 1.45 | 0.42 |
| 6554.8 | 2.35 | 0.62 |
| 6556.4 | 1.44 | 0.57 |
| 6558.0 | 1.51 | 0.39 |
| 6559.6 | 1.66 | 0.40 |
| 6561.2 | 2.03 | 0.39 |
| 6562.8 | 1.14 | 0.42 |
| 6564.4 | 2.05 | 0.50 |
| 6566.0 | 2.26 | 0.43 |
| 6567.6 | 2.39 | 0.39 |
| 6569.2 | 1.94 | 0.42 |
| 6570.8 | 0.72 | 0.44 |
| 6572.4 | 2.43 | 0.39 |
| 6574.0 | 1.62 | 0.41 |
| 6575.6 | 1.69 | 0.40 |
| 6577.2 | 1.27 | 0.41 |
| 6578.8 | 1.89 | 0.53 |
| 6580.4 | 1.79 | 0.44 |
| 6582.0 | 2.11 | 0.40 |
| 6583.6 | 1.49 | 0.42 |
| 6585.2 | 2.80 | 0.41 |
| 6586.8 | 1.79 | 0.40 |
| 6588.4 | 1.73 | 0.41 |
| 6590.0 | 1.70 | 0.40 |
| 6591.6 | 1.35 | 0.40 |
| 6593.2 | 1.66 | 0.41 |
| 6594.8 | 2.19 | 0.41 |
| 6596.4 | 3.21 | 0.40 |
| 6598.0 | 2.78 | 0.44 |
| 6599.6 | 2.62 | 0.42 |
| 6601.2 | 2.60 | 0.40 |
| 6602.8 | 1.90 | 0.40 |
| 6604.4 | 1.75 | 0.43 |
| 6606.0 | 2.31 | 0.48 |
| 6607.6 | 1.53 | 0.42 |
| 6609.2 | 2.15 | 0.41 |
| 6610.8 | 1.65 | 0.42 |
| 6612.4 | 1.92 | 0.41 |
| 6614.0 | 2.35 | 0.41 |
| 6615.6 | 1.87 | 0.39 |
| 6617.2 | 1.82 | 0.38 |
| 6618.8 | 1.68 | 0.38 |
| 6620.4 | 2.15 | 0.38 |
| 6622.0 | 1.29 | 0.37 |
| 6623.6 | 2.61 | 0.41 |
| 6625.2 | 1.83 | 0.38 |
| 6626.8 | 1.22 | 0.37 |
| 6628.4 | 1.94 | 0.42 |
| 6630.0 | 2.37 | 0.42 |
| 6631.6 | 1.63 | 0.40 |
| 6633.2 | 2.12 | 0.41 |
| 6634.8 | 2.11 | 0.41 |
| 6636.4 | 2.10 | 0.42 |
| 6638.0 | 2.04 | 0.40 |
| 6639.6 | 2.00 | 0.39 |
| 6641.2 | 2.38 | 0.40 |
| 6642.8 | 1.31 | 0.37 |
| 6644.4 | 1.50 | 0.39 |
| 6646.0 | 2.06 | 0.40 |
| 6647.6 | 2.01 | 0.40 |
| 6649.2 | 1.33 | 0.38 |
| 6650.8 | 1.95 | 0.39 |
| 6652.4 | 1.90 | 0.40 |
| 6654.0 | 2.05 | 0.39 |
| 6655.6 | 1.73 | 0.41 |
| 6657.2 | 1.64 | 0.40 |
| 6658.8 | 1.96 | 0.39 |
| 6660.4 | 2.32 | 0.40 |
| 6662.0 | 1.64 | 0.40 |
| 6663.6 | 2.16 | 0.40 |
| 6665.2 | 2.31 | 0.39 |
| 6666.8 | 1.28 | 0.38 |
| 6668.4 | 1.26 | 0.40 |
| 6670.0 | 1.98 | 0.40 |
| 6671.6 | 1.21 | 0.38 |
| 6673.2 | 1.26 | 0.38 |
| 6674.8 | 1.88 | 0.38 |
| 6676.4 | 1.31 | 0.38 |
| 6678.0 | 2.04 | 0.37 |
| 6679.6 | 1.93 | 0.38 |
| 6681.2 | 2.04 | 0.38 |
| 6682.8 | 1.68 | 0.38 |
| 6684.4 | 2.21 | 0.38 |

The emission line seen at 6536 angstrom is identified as [O III] 5007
